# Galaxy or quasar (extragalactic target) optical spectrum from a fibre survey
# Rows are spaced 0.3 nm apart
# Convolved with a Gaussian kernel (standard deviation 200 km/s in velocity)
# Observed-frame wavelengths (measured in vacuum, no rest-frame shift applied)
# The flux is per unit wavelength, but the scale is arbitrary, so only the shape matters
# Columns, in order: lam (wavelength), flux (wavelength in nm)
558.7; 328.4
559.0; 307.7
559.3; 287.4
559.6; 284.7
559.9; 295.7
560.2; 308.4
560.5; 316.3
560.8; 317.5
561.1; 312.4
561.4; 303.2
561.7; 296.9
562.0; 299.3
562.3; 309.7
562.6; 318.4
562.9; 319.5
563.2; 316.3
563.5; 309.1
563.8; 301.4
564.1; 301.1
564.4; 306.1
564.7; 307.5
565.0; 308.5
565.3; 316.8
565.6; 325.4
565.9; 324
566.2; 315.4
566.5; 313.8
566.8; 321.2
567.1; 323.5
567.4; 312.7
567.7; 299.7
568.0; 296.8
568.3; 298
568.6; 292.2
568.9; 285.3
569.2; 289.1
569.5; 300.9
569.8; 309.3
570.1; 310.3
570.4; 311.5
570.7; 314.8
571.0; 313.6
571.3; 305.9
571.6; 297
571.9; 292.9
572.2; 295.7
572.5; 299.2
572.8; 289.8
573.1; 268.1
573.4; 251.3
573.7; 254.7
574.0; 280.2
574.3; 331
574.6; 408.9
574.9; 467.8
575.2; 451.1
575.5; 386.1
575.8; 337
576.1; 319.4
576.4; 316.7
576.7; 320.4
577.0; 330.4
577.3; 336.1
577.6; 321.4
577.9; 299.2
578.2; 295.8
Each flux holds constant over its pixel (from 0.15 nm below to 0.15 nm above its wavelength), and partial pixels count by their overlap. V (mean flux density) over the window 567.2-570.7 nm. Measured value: 301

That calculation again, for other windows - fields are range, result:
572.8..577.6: 335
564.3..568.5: 312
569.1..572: 305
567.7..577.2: 317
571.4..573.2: 291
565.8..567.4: 319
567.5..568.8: 297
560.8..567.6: 312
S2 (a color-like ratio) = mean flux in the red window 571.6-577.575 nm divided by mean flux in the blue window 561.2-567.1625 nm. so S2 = 1.1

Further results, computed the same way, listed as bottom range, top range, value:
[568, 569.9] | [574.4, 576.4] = 1.31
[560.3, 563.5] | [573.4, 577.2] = 1.11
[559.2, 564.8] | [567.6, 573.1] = 0.98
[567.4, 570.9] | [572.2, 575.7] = 1.11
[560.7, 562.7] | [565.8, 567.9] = 1.02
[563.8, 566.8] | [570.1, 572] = 0.98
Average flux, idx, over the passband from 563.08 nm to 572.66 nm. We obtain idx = 307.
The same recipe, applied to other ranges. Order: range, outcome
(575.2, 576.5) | 354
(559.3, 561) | 303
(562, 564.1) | 311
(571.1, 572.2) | 299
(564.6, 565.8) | 315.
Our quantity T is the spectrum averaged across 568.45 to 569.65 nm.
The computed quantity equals 292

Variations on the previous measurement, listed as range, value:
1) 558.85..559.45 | 298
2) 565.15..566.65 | 319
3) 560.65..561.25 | 315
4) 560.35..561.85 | 309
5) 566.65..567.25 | 322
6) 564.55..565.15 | 308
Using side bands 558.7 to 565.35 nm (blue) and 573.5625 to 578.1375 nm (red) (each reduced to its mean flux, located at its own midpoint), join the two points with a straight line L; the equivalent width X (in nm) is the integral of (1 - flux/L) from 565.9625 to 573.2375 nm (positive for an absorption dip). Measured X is 0.53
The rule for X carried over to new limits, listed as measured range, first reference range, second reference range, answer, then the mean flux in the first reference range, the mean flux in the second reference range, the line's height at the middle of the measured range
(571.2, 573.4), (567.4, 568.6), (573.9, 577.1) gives 0.29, 299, 361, 334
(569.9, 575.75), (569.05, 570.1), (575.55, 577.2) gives -0.15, 301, 329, 314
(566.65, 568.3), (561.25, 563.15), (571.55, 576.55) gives 0.04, 308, 327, 317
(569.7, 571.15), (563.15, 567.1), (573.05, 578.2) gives 0.05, 313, 334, 324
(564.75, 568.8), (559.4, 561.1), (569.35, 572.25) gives -0.08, 305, 306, 305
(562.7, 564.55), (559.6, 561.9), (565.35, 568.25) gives 0.00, 306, 314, 310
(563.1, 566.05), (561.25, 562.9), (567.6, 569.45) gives -0.10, 307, 294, 302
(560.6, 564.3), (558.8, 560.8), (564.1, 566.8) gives -0.01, 302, 314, 308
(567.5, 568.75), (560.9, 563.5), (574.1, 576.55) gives 0.15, 310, 375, 339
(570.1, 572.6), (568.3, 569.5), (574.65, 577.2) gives 0.10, 292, 367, 318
